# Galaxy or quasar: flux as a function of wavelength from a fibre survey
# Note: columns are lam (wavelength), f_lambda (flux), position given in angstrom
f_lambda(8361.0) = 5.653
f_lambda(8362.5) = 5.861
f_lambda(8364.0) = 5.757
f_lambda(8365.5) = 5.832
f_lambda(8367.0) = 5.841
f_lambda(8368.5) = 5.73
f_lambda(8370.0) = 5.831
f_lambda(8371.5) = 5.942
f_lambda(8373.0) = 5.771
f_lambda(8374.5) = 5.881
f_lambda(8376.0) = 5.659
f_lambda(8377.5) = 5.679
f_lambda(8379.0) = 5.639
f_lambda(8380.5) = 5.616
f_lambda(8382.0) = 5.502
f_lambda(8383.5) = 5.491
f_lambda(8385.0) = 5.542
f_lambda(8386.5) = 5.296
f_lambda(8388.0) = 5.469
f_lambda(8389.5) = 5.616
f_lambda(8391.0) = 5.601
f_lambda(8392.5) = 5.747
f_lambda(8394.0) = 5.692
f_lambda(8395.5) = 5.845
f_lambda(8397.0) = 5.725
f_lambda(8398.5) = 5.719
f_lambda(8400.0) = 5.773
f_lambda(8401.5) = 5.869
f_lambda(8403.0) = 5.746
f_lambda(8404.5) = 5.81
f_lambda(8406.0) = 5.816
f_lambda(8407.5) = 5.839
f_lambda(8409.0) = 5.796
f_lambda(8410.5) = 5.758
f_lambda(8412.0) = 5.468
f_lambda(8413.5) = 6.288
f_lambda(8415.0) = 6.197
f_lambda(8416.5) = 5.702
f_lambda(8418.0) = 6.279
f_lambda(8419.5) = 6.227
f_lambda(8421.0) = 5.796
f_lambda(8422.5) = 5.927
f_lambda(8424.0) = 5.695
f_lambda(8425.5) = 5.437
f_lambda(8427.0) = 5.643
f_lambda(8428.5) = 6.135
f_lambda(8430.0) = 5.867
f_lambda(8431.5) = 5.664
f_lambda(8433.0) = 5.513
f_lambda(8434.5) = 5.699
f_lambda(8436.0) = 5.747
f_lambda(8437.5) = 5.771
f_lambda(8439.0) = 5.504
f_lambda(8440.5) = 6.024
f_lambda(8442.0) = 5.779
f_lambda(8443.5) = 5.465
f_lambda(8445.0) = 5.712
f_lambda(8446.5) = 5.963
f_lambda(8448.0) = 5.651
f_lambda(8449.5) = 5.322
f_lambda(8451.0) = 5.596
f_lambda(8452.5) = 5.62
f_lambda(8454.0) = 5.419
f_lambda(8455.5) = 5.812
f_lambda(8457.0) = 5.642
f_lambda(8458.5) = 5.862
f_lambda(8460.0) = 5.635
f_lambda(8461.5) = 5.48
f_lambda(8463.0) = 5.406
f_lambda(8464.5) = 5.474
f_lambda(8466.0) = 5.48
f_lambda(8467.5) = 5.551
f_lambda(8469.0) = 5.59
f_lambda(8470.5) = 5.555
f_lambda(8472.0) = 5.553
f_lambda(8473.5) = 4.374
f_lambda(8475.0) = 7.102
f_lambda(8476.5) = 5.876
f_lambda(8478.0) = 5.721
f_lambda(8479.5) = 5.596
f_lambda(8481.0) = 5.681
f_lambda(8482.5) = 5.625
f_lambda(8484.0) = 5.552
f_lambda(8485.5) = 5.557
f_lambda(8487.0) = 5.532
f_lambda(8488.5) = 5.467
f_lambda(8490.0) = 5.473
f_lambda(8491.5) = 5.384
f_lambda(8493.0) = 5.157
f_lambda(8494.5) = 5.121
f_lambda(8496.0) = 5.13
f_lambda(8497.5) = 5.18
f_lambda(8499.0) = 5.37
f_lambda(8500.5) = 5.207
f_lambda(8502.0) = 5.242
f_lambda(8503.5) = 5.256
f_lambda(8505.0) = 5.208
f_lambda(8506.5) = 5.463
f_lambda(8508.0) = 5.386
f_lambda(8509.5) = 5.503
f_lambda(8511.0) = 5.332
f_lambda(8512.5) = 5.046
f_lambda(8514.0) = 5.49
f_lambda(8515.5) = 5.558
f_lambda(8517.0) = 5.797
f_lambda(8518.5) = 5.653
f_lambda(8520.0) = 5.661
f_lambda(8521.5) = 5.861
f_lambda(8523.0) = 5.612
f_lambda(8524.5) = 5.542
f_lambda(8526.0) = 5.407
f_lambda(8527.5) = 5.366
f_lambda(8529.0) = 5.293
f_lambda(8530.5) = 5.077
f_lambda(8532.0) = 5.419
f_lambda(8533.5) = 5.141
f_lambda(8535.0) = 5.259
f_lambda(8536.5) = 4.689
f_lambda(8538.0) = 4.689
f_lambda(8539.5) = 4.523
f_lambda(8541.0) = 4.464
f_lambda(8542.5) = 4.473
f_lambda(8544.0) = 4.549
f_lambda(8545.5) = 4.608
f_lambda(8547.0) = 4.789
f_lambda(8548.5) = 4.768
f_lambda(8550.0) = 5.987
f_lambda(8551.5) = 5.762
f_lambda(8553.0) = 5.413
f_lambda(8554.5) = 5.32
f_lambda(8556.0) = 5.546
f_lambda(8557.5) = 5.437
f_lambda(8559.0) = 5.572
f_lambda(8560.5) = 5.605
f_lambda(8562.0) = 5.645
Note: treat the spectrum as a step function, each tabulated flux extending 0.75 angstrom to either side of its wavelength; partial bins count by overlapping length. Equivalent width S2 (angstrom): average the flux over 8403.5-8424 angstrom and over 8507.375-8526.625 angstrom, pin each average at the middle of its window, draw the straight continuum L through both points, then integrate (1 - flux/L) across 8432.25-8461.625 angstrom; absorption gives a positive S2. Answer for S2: 0.6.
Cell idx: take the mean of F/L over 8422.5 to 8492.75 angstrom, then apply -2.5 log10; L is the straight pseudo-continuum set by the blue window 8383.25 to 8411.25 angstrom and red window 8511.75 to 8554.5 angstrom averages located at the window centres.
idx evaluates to -0.03 mag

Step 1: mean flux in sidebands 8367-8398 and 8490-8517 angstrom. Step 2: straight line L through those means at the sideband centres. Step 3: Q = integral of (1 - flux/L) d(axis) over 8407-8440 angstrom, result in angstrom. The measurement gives -1.6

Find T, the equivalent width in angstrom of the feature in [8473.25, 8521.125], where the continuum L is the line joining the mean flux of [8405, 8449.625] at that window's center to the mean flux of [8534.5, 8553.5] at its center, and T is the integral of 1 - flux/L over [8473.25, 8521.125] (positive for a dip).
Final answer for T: -1.9 angstrom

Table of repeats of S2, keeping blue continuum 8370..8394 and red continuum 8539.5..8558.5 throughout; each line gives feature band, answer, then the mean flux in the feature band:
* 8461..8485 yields -1.2 angstrom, 5.6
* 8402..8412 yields -0.4 angstrom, 5.77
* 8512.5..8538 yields -1.2 angstrom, 5.39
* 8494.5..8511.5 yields -0.2 angstrom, 5.29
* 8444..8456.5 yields -0.5 angstrom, 5.63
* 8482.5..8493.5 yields -0.4 angstrom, 5.46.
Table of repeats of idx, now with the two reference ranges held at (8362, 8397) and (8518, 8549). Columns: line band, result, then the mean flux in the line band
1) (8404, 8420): -0.07 mag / 5.92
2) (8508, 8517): -0.05 mag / 5.42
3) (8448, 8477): -0.05 mag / 5.6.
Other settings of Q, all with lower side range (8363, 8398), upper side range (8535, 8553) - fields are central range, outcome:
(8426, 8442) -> -1.0 angstrom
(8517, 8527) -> -1.3 angstrom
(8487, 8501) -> -0.4 angstrom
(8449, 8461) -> -0.7 angstrom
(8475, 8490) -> -1.5 angstrom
